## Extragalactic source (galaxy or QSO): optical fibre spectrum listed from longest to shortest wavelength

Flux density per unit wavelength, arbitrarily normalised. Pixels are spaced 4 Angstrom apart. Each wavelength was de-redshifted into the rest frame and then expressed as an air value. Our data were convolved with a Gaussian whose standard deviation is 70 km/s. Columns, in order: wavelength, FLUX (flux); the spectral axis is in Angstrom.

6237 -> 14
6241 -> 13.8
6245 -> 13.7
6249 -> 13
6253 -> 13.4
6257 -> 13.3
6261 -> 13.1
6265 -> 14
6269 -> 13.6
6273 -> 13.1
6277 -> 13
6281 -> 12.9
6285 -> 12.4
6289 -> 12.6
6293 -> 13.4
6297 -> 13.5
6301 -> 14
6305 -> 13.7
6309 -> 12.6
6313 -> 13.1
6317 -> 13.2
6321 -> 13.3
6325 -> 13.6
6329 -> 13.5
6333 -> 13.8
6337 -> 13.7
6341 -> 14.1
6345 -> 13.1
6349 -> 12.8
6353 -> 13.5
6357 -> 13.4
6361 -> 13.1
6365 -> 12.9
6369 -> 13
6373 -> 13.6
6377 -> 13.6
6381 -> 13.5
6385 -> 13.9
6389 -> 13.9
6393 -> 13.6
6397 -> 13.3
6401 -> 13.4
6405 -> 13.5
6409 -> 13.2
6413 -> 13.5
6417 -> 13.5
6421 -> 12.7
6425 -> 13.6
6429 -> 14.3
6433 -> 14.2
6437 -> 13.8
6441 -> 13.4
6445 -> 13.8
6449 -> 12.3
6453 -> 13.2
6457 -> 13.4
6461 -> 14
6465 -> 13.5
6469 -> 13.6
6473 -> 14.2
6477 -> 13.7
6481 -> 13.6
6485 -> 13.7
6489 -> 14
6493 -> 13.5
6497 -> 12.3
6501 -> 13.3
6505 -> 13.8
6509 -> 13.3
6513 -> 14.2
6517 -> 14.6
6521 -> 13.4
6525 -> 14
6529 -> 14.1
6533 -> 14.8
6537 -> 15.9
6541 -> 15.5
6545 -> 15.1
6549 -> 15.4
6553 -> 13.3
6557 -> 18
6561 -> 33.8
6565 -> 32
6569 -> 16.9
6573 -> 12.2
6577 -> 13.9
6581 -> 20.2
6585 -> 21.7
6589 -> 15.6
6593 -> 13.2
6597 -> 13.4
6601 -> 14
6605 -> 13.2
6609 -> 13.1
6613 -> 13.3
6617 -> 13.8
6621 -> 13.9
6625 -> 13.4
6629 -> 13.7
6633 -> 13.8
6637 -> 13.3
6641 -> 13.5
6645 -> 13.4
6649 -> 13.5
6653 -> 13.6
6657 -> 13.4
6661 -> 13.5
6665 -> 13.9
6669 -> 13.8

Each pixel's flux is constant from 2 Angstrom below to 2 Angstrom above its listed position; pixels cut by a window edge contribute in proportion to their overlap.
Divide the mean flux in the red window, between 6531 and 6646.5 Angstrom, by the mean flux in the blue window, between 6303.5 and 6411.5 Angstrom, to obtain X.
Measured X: 1.19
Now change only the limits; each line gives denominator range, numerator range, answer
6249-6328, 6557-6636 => 1.25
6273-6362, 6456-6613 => 1.16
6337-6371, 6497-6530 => 1.04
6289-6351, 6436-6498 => 1.01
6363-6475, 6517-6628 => 1.19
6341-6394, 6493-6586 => 1.23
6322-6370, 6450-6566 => 1.14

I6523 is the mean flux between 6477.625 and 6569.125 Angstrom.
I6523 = 16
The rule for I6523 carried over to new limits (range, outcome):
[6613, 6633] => 13.7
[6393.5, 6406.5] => 13.4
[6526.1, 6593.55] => 17.8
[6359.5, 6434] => 13.5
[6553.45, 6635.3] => 16.6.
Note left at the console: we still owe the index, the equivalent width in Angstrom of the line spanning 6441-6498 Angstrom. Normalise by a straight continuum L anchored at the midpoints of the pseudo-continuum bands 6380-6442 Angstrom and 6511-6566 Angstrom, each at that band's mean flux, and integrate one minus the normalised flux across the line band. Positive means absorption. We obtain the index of 6.42 Angstrom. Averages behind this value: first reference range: 13.6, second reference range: 17.2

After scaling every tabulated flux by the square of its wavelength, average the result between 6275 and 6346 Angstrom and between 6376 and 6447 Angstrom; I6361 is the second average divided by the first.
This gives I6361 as 1.05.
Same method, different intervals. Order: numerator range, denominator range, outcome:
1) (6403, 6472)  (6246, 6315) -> 1.07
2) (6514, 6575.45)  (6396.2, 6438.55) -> 1.32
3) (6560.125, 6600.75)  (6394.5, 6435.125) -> 1.45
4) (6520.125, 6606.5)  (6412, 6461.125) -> 1.30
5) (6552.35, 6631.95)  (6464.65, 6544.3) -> 1.22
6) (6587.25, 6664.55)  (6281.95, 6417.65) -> 1.11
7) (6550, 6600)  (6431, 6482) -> 1.41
